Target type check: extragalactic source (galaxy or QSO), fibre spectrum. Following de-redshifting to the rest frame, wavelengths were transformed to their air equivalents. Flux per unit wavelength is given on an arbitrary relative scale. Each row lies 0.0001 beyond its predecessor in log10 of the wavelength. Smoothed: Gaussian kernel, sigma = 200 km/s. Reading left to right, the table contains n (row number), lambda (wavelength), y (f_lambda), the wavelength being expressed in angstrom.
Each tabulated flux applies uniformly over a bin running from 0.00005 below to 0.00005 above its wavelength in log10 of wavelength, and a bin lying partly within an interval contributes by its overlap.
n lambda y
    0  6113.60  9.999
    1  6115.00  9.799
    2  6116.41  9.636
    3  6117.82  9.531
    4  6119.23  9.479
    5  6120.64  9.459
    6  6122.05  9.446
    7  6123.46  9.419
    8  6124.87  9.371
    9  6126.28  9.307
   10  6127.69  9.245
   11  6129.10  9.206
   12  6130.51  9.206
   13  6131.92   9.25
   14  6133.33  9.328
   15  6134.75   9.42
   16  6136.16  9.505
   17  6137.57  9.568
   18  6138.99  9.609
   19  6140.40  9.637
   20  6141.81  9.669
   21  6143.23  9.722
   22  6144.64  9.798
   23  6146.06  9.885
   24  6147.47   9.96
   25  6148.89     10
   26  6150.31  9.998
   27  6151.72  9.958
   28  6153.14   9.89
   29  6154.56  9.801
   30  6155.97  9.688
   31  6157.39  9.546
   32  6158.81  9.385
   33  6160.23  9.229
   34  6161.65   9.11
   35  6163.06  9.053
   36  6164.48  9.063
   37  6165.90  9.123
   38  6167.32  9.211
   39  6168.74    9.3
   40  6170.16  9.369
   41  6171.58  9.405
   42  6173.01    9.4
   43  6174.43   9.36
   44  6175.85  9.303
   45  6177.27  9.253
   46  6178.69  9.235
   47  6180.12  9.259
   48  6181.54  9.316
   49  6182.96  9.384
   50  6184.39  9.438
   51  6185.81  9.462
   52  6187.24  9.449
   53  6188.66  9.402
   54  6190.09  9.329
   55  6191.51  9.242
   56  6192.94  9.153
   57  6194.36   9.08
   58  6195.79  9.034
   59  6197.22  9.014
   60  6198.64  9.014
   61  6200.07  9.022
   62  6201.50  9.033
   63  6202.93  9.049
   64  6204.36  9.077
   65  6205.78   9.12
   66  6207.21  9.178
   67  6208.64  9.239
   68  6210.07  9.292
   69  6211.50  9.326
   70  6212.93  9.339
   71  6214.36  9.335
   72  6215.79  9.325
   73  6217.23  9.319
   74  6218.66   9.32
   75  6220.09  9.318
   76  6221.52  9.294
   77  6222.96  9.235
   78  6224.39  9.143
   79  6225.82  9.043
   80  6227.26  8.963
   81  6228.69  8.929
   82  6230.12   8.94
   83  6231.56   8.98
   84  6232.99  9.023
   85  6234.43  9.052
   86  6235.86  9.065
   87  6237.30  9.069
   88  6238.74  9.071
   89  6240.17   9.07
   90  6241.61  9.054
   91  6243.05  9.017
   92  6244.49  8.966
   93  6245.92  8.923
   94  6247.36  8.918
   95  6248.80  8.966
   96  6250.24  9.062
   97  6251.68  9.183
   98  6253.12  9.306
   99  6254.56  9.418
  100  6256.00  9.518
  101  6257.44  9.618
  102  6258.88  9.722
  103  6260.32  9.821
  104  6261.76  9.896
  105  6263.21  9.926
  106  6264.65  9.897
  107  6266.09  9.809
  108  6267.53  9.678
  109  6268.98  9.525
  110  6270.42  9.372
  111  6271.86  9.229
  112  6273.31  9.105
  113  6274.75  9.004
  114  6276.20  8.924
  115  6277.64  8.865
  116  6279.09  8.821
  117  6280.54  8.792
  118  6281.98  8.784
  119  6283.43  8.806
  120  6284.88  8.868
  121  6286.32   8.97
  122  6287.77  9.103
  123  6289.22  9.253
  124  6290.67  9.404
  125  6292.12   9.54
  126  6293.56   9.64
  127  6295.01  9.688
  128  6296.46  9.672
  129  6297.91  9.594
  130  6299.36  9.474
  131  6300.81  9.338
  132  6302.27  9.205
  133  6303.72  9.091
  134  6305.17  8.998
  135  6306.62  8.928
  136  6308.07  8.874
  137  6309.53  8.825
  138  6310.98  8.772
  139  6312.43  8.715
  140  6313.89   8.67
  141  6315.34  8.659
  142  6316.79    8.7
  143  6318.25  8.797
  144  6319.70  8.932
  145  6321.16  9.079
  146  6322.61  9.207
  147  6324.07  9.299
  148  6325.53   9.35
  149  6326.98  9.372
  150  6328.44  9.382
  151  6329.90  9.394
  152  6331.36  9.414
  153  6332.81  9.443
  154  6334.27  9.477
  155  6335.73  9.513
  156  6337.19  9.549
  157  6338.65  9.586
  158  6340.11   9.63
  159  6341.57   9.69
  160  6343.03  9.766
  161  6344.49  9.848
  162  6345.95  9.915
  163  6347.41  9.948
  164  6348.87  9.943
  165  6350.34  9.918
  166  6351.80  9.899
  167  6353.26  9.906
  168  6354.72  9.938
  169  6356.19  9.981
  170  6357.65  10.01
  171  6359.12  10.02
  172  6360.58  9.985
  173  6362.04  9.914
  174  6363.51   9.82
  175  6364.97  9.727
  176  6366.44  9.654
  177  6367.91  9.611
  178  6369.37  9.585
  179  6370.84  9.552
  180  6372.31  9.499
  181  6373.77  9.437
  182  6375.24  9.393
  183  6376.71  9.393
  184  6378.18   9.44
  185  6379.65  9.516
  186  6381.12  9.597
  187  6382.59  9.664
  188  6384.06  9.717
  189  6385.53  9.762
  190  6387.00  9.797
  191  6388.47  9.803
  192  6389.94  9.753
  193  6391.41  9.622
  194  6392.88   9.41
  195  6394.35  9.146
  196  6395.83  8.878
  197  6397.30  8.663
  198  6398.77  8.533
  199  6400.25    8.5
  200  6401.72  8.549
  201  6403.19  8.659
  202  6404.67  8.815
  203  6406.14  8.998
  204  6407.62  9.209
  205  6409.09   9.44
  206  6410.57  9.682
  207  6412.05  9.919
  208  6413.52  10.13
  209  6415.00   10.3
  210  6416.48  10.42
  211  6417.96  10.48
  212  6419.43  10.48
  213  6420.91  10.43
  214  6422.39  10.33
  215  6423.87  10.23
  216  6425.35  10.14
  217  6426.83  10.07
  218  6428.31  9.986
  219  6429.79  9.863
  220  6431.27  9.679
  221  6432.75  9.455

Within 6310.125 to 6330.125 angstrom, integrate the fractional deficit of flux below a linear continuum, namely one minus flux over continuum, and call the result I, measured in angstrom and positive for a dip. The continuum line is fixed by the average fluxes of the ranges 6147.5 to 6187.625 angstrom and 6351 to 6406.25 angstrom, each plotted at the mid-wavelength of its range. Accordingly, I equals 0.97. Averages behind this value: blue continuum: 9.43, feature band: 9.01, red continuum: 9.48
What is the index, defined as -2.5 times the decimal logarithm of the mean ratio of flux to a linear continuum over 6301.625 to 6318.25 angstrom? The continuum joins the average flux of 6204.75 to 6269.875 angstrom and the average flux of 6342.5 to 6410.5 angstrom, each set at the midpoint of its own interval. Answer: 0.07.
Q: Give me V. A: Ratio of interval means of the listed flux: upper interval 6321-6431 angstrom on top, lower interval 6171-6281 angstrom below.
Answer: 1.04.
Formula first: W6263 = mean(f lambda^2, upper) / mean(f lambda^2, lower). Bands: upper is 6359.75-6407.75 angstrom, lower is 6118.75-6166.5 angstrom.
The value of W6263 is 1.07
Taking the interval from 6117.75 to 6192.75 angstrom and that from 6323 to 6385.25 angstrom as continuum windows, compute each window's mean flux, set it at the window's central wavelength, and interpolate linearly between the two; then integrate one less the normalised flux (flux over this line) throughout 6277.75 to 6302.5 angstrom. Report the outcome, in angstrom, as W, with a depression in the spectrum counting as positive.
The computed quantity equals 0.9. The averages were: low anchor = 9.45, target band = 9.22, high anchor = 9.66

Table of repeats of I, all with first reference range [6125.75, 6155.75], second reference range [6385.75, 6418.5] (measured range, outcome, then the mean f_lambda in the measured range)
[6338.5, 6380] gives -1.4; 9.75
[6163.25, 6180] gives 0.6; 9.26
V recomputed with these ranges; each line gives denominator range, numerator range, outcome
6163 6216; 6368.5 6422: 1.03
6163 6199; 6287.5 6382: 1.02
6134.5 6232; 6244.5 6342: 0.99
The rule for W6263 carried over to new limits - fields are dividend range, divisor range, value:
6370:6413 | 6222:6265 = 1.06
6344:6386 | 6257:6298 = 1.07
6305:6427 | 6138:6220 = 1.08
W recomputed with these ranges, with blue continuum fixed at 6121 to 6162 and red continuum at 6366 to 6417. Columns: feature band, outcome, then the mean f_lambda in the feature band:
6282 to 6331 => 1.73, 9.13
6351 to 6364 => -0.69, 9.95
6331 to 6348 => -0.36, 9.65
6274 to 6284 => 0.66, 8.86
